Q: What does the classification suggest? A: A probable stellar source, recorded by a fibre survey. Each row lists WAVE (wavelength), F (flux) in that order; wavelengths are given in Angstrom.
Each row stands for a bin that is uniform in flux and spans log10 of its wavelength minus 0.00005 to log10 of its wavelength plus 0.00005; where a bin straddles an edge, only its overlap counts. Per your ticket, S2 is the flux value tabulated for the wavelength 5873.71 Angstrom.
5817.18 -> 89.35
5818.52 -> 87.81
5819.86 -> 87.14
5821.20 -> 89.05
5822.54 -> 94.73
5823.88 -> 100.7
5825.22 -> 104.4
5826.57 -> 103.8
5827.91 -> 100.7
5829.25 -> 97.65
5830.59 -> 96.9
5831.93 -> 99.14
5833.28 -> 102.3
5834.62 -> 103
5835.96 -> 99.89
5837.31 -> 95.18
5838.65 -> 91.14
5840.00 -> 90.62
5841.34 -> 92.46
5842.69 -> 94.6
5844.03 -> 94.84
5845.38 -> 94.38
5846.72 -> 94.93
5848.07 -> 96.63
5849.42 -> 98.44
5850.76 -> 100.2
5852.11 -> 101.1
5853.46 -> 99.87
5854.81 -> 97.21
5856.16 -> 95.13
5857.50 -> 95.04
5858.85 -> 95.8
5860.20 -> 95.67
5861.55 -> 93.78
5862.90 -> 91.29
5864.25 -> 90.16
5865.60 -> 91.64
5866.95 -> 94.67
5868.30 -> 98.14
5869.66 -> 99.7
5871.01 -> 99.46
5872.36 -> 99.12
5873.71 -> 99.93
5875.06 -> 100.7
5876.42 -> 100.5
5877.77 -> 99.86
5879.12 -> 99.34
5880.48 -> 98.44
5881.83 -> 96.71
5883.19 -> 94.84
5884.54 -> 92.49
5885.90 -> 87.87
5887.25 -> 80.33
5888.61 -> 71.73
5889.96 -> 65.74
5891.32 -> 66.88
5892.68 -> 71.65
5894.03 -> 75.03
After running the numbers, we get 99.93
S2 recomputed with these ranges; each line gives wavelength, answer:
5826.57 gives 103.8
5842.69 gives 94.6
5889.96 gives 65.74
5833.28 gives 102.3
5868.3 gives 98.14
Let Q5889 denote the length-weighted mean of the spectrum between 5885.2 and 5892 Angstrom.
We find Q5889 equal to 74.5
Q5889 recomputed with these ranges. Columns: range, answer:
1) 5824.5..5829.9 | 102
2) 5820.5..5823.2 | 91.9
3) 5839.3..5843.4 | 92.6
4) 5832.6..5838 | 100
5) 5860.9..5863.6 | 92.5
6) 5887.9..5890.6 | 68.9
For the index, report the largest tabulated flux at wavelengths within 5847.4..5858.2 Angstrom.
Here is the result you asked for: 101.1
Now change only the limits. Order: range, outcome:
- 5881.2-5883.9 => 96.71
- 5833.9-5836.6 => 103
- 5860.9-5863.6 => 93.78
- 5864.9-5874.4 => 99.93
